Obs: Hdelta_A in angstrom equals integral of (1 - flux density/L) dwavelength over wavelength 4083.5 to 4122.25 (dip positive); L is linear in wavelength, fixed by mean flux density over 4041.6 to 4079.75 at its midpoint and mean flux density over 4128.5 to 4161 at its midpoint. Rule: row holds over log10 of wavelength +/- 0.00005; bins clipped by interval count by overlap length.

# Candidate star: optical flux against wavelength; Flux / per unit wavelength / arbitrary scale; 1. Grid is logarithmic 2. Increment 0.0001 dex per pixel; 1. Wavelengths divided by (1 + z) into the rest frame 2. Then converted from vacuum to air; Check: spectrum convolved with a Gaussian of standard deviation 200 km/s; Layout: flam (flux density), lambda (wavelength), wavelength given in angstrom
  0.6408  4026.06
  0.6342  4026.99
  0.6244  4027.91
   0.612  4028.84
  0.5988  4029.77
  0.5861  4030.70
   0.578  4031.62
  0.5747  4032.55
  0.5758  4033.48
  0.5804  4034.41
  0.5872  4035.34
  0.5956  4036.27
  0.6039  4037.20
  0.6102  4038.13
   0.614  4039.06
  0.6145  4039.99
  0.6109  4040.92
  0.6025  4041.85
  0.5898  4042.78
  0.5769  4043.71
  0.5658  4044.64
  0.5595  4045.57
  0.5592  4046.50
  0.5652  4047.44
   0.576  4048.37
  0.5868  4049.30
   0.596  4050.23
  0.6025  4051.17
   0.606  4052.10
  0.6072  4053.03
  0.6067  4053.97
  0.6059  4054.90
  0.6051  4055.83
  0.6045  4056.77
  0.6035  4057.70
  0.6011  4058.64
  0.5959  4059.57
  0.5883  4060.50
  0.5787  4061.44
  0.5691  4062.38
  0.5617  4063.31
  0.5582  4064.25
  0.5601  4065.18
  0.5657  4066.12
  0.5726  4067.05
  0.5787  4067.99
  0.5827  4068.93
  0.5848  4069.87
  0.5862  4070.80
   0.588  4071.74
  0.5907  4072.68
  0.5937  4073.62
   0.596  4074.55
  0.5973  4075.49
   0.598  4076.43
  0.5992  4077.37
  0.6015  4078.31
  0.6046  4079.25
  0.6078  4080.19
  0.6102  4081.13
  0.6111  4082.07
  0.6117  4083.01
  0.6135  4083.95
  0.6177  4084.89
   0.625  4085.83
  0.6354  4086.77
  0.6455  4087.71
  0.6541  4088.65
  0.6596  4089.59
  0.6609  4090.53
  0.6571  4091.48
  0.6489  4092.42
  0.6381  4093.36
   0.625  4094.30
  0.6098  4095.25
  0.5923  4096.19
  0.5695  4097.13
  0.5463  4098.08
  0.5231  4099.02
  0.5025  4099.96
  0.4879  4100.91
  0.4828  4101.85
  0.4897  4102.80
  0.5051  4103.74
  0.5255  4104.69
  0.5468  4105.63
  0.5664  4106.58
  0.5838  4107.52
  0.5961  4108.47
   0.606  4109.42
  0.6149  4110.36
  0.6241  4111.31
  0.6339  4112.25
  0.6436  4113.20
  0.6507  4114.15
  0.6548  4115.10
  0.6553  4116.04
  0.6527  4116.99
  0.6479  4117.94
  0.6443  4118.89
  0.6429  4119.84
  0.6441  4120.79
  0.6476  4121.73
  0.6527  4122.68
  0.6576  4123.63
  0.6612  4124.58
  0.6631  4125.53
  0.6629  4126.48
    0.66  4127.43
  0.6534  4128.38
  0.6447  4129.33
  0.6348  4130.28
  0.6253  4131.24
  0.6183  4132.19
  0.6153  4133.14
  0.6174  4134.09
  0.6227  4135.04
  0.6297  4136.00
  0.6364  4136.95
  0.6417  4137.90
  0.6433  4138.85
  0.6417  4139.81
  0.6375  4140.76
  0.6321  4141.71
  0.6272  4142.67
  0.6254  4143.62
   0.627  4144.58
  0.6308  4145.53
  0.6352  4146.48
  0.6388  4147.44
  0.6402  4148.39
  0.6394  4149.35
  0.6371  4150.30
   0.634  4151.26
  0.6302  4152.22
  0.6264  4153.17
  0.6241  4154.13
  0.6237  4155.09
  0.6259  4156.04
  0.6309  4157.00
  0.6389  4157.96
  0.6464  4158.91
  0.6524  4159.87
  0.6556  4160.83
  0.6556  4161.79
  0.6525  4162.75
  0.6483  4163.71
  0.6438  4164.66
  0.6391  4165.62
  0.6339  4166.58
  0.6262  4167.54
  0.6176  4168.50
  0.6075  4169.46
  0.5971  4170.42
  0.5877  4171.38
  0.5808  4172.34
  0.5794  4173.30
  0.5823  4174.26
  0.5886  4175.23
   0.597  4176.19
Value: 0.4 angstrom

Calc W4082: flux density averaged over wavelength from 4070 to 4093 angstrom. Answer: 0.617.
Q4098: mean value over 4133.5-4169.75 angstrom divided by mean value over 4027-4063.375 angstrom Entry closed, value 1.1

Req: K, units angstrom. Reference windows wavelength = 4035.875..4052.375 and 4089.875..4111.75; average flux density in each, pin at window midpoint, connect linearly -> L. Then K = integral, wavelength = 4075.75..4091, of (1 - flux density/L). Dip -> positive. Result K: -1.1 angstrom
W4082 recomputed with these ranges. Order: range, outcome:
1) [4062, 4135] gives 0.606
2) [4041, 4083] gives 0.589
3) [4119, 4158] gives 0.637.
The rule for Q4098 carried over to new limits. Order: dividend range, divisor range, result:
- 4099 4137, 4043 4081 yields 1.04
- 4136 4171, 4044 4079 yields 1.08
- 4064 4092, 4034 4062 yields 1.02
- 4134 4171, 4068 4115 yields 1.07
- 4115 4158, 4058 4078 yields 1.09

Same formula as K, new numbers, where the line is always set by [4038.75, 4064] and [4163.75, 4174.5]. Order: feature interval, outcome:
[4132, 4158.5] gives -1.1 angstrom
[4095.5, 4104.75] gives 1.2 angstrom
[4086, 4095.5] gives -0.7 angstrom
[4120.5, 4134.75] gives -0.9 angstrom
